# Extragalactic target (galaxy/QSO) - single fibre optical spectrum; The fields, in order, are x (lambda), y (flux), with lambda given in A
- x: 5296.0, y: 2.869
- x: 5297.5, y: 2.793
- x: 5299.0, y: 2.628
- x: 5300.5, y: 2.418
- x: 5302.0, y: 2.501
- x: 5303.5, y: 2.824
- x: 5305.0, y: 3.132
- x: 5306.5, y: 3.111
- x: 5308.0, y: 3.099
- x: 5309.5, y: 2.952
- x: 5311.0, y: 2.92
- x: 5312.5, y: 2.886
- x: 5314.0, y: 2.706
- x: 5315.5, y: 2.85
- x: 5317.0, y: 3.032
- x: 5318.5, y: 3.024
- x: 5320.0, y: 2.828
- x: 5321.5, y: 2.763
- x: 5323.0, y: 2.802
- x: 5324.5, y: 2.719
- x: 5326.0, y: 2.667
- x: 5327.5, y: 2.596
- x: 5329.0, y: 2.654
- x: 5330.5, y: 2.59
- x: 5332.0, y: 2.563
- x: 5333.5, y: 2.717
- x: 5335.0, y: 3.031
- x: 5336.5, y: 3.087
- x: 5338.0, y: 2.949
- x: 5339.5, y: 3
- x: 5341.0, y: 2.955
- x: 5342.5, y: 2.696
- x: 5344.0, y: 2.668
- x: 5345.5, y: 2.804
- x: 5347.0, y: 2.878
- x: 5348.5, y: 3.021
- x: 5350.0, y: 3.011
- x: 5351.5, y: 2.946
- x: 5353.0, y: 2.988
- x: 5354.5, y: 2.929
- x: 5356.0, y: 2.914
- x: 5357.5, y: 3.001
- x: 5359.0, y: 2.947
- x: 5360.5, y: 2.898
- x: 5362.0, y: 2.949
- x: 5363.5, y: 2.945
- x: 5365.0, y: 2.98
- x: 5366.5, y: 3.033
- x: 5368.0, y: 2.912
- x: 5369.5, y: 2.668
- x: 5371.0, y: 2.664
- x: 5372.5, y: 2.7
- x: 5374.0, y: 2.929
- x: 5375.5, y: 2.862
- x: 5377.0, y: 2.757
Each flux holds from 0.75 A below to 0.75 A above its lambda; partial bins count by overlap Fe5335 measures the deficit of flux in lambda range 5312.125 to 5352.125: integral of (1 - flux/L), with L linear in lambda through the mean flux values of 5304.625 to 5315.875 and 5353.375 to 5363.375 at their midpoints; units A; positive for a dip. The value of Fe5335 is 1.6 A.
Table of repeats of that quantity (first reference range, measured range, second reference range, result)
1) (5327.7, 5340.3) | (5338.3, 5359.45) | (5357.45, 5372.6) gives -0.5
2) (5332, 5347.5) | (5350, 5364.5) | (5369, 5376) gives -0.7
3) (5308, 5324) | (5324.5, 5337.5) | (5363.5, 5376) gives 0.6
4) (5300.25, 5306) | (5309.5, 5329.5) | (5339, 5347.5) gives -0.2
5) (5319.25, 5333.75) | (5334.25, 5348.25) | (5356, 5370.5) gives -0.6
